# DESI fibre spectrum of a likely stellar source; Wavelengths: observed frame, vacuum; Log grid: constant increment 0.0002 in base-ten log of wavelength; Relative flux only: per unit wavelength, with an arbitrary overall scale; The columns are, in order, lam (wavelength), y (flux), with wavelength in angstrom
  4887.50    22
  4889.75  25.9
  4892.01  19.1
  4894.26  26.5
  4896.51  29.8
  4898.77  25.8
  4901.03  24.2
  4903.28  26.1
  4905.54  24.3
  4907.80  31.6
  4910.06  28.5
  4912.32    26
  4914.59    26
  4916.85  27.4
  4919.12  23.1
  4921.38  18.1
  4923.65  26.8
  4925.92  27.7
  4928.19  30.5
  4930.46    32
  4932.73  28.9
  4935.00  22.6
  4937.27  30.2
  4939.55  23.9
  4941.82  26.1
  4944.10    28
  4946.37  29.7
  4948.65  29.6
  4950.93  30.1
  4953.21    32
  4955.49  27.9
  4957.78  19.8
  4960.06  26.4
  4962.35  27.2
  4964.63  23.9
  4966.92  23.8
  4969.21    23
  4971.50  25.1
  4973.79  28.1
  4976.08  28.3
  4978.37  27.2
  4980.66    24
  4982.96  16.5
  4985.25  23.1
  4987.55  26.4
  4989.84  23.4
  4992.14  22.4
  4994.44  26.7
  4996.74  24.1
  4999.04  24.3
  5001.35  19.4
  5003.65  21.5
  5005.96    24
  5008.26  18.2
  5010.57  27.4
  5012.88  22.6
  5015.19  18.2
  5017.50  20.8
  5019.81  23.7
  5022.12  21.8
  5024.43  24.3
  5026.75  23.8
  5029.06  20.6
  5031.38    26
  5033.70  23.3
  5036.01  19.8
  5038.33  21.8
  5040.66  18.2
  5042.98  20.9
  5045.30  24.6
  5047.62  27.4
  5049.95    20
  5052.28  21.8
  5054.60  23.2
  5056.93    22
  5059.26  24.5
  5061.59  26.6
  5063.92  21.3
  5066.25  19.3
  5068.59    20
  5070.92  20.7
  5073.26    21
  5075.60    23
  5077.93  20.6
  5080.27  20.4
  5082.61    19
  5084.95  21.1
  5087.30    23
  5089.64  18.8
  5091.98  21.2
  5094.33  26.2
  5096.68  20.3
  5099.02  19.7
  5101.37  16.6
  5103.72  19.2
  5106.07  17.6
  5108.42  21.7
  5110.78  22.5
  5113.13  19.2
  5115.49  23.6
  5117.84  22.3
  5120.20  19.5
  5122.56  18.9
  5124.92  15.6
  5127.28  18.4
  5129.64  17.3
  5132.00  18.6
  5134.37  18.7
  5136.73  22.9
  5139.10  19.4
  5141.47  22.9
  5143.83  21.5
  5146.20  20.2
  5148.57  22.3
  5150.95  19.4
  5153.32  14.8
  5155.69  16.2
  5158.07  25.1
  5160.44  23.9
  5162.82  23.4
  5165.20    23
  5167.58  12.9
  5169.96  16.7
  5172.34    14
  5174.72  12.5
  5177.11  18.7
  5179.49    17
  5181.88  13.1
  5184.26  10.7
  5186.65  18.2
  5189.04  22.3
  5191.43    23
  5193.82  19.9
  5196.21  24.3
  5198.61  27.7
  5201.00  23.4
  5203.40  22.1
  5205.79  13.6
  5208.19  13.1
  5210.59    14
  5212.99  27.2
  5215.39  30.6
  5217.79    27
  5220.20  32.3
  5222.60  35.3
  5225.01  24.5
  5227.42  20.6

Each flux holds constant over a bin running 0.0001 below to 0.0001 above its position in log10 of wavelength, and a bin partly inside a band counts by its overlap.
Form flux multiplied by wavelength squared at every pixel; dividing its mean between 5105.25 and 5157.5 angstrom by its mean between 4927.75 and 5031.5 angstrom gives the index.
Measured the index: 0.84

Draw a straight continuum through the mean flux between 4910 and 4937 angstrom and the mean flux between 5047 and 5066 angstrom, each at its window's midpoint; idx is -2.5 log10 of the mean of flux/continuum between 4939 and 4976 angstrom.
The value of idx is -0.04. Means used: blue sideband 26.5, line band 26.6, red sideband 23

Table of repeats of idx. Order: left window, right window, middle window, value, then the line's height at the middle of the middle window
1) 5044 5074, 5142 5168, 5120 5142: 0.10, 21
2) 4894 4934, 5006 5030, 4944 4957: -0.17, 25.2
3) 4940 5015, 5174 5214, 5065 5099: 0.05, 22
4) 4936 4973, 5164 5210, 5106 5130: 0.04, 20.7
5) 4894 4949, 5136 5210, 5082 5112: 0.05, 21.5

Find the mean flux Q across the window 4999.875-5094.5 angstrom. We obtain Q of 22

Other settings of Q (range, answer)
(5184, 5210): 20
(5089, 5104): 20.4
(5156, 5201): 19.3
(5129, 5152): 20.4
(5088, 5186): 19.2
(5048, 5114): 21.2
